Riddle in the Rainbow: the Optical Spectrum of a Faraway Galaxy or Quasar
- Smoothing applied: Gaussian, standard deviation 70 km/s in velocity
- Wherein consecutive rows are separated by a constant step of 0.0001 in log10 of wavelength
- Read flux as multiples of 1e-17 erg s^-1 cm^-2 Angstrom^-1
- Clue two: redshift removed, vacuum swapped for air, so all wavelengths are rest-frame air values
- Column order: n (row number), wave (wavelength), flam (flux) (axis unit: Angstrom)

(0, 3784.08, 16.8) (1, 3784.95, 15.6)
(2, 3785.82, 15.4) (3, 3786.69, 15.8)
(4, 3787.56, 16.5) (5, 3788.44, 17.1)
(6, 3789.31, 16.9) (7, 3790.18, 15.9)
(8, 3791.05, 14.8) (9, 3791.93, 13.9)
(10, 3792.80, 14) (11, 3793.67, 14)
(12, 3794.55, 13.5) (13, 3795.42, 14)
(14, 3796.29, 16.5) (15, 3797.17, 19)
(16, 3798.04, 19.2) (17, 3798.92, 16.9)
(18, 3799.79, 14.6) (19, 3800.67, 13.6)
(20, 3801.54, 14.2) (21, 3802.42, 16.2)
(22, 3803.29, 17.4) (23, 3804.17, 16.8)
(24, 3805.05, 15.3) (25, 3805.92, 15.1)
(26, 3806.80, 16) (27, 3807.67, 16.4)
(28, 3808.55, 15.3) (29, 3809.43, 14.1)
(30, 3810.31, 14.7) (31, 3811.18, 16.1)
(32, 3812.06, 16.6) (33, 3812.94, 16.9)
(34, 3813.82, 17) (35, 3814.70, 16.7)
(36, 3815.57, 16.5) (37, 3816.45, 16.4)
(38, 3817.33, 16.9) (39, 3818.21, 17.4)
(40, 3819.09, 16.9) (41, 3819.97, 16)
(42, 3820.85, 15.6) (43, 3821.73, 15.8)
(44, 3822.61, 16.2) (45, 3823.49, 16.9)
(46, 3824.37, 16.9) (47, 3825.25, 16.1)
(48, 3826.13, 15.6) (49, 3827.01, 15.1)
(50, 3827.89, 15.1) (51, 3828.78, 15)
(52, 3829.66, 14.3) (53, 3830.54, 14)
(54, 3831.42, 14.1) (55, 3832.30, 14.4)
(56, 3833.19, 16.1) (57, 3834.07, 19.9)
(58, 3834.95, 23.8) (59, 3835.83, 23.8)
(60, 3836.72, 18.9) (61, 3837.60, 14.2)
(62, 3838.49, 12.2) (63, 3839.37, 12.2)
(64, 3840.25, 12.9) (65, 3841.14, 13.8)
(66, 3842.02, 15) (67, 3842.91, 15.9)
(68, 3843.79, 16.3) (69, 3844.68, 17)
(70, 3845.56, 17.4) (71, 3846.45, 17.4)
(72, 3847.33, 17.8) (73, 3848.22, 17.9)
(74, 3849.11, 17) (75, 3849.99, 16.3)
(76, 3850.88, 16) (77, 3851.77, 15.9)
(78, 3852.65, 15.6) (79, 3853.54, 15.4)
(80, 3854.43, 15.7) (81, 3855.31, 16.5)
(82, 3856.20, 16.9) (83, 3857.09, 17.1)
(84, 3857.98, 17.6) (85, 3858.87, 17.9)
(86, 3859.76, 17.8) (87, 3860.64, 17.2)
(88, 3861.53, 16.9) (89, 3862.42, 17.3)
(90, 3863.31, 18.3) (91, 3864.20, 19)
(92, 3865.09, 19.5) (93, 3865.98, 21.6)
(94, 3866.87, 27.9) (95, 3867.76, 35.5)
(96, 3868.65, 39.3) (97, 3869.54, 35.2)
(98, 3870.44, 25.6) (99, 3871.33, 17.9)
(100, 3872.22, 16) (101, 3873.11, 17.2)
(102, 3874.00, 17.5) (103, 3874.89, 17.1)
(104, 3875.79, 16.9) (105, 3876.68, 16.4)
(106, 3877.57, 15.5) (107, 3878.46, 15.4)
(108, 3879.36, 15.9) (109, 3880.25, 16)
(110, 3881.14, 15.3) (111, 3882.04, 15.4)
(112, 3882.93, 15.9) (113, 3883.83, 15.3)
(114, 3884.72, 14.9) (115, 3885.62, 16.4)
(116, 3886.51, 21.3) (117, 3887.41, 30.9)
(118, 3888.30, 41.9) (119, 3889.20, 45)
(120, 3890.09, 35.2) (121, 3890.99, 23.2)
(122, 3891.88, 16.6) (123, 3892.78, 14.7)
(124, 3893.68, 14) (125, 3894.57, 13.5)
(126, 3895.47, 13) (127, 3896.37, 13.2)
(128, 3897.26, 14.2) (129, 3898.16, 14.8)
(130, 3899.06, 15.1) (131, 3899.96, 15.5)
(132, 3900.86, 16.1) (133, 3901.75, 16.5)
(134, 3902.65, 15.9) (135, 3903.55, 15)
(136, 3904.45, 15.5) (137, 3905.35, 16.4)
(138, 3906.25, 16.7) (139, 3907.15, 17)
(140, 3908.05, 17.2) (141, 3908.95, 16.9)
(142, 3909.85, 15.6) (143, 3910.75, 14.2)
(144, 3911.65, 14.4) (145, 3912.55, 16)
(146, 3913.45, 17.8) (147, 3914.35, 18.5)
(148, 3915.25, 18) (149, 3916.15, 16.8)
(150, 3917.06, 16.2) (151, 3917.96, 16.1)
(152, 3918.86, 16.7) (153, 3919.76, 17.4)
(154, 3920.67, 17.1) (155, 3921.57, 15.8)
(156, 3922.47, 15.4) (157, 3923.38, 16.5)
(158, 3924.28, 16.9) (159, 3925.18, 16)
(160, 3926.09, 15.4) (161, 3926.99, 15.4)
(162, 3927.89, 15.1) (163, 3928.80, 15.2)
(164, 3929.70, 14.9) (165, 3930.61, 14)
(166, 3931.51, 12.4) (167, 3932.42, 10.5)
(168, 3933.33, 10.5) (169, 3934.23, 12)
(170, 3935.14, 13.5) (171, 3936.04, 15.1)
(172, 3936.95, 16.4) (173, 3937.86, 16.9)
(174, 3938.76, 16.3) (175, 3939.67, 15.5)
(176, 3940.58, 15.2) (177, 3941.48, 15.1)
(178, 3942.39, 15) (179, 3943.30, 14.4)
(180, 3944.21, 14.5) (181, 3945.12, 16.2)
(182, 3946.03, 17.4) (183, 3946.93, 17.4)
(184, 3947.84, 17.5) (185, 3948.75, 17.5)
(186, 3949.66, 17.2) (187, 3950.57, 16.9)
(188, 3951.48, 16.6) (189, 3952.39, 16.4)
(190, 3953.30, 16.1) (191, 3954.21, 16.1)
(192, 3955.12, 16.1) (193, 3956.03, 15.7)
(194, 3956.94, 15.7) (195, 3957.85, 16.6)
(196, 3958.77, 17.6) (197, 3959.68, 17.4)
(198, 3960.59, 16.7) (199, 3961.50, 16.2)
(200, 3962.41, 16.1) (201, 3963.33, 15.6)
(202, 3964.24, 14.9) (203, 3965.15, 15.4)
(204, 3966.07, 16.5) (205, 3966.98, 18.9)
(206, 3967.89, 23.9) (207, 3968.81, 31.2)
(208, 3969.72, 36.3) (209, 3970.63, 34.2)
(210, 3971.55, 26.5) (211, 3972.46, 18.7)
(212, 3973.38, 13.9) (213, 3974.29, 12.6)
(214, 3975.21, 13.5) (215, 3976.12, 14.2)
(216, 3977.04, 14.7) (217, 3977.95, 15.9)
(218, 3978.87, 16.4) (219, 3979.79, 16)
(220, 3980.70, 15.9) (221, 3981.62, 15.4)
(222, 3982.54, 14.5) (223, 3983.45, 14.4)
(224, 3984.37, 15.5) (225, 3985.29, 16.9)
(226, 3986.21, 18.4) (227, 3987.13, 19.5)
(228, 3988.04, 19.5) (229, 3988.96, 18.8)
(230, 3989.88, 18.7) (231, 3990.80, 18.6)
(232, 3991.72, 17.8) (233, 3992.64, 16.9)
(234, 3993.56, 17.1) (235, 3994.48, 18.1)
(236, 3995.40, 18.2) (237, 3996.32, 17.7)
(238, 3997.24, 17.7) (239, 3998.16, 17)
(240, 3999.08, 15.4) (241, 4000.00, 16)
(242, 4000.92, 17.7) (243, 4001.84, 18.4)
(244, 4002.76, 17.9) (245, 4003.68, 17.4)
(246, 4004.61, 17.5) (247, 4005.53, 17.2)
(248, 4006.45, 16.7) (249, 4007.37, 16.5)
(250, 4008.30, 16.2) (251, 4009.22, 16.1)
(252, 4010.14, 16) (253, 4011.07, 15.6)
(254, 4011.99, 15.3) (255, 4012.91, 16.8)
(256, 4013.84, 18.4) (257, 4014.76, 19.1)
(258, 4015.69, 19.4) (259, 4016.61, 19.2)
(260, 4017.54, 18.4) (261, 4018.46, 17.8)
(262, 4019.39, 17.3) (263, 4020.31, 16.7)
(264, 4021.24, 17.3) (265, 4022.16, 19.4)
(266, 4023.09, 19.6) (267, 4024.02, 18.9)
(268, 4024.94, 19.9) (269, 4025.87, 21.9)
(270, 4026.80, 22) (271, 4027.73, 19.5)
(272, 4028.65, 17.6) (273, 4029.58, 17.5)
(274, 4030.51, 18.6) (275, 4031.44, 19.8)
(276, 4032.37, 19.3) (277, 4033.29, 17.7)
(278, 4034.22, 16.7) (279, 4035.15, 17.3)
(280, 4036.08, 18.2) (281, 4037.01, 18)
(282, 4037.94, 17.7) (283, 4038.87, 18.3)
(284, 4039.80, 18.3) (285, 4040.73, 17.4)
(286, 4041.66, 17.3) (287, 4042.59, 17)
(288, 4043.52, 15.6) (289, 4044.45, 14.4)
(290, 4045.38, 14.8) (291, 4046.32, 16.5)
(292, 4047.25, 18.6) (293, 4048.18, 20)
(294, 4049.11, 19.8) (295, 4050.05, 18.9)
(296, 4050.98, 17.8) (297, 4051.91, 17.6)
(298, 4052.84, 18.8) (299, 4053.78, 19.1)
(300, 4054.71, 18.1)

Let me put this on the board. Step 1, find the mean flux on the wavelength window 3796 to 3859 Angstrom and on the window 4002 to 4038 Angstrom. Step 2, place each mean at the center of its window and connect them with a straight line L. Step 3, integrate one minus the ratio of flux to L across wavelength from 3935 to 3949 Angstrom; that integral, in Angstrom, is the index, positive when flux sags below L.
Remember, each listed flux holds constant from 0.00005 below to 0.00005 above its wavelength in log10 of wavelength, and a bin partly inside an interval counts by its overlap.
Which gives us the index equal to 1.1 Angstrom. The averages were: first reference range 16.2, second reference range 18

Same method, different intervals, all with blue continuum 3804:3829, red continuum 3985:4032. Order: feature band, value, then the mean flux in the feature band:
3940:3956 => 1.1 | 16.2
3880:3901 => -3.5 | 19.5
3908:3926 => 0.6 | 16.4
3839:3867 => -1.0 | 17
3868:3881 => -2.9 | 20.3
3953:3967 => 1.0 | 16.3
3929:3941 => 2.2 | 14.1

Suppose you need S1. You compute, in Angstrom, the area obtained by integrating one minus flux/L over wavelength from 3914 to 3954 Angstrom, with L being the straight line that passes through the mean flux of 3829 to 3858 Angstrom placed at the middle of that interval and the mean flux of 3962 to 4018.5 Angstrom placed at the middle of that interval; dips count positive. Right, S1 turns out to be 3.8 Angstrom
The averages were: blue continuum 16.3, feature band 15.7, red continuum 17.9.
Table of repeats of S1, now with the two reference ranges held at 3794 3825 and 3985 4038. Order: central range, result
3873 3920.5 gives -2.6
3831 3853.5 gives -0.1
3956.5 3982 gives -1.3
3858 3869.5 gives -4.2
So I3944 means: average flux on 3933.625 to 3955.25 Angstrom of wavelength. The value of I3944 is 15.9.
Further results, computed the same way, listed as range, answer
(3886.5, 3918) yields 18.6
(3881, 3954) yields 16.9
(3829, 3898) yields 18.7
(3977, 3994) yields 16.9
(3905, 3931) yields 16.2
